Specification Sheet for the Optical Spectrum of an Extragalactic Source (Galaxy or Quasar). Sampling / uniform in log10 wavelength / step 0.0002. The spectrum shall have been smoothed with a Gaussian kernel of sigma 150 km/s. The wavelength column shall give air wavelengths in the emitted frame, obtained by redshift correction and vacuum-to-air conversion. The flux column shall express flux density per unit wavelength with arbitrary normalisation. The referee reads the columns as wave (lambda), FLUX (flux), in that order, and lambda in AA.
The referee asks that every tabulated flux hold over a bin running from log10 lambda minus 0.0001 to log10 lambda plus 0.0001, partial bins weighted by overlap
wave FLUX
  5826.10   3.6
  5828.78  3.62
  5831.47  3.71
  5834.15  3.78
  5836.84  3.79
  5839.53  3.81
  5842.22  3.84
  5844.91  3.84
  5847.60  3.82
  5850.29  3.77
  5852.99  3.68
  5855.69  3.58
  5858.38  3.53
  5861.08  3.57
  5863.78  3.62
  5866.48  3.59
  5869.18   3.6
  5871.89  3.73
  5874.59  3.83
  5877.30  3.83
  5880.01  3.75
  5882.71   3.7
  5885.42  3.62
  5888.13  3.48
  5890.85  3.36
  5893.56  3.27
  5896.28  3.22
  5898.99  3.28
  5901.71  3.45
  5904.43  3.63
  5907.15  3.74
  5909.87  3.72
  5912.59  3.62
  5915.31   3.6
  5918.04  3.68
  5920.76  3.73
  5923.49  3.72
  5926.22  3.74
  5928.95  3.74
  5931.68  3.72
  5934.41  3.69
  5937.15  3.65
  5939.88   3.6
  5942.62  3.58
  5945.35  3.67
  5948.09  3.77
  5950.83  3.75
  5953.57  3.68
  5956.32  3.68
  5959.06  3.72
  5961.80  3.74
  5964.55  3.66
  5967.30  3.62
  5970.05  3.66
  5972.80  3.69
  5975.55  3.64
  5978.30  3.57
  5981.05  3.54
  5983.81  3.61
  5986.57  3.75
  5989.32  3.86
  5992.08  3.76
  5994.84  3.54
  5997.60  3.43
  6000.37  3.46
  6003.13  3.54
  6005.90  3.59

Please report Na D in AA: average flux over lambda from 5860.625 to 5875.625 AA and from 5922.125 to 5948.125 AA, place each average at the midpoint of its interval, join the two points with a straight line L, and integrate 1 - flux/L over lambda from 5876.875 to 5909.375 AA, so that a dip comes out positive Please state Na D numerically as 1.3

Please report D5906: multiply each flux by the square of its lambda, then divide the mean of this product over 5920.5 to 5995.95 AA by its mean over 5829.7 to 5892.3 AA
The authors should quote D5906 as 1.03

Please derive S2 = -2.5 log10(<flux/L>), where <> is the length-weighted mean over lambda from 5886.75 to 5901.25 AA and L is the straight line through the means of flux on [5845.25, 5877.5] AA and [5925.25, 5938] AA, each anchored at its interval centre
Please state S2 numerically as 0.11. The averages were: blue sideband 3.68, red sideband 3.71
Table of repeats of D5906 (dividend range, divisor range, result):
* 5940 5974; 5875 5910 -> 1.06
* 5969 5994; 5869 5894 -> 1.05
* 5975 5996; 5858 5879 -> 1.04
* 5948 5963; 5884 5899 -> 1.12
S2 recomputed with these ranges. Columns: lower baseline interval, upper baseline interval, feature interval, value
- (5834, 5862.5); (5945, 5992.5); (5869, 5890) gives 0.008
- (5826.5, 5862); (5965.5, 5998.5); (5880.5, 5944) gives 0.026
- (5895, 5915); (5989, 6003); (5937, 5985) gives -0.029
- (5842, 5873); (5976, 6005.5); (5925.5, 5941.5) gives -0.015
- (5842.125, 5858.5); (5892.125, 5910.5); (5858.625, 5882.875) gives -0.019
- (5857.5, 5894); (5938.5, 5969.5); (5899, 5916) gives 0.012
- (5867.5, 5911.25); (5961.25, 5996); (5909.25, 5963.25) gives -0.020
